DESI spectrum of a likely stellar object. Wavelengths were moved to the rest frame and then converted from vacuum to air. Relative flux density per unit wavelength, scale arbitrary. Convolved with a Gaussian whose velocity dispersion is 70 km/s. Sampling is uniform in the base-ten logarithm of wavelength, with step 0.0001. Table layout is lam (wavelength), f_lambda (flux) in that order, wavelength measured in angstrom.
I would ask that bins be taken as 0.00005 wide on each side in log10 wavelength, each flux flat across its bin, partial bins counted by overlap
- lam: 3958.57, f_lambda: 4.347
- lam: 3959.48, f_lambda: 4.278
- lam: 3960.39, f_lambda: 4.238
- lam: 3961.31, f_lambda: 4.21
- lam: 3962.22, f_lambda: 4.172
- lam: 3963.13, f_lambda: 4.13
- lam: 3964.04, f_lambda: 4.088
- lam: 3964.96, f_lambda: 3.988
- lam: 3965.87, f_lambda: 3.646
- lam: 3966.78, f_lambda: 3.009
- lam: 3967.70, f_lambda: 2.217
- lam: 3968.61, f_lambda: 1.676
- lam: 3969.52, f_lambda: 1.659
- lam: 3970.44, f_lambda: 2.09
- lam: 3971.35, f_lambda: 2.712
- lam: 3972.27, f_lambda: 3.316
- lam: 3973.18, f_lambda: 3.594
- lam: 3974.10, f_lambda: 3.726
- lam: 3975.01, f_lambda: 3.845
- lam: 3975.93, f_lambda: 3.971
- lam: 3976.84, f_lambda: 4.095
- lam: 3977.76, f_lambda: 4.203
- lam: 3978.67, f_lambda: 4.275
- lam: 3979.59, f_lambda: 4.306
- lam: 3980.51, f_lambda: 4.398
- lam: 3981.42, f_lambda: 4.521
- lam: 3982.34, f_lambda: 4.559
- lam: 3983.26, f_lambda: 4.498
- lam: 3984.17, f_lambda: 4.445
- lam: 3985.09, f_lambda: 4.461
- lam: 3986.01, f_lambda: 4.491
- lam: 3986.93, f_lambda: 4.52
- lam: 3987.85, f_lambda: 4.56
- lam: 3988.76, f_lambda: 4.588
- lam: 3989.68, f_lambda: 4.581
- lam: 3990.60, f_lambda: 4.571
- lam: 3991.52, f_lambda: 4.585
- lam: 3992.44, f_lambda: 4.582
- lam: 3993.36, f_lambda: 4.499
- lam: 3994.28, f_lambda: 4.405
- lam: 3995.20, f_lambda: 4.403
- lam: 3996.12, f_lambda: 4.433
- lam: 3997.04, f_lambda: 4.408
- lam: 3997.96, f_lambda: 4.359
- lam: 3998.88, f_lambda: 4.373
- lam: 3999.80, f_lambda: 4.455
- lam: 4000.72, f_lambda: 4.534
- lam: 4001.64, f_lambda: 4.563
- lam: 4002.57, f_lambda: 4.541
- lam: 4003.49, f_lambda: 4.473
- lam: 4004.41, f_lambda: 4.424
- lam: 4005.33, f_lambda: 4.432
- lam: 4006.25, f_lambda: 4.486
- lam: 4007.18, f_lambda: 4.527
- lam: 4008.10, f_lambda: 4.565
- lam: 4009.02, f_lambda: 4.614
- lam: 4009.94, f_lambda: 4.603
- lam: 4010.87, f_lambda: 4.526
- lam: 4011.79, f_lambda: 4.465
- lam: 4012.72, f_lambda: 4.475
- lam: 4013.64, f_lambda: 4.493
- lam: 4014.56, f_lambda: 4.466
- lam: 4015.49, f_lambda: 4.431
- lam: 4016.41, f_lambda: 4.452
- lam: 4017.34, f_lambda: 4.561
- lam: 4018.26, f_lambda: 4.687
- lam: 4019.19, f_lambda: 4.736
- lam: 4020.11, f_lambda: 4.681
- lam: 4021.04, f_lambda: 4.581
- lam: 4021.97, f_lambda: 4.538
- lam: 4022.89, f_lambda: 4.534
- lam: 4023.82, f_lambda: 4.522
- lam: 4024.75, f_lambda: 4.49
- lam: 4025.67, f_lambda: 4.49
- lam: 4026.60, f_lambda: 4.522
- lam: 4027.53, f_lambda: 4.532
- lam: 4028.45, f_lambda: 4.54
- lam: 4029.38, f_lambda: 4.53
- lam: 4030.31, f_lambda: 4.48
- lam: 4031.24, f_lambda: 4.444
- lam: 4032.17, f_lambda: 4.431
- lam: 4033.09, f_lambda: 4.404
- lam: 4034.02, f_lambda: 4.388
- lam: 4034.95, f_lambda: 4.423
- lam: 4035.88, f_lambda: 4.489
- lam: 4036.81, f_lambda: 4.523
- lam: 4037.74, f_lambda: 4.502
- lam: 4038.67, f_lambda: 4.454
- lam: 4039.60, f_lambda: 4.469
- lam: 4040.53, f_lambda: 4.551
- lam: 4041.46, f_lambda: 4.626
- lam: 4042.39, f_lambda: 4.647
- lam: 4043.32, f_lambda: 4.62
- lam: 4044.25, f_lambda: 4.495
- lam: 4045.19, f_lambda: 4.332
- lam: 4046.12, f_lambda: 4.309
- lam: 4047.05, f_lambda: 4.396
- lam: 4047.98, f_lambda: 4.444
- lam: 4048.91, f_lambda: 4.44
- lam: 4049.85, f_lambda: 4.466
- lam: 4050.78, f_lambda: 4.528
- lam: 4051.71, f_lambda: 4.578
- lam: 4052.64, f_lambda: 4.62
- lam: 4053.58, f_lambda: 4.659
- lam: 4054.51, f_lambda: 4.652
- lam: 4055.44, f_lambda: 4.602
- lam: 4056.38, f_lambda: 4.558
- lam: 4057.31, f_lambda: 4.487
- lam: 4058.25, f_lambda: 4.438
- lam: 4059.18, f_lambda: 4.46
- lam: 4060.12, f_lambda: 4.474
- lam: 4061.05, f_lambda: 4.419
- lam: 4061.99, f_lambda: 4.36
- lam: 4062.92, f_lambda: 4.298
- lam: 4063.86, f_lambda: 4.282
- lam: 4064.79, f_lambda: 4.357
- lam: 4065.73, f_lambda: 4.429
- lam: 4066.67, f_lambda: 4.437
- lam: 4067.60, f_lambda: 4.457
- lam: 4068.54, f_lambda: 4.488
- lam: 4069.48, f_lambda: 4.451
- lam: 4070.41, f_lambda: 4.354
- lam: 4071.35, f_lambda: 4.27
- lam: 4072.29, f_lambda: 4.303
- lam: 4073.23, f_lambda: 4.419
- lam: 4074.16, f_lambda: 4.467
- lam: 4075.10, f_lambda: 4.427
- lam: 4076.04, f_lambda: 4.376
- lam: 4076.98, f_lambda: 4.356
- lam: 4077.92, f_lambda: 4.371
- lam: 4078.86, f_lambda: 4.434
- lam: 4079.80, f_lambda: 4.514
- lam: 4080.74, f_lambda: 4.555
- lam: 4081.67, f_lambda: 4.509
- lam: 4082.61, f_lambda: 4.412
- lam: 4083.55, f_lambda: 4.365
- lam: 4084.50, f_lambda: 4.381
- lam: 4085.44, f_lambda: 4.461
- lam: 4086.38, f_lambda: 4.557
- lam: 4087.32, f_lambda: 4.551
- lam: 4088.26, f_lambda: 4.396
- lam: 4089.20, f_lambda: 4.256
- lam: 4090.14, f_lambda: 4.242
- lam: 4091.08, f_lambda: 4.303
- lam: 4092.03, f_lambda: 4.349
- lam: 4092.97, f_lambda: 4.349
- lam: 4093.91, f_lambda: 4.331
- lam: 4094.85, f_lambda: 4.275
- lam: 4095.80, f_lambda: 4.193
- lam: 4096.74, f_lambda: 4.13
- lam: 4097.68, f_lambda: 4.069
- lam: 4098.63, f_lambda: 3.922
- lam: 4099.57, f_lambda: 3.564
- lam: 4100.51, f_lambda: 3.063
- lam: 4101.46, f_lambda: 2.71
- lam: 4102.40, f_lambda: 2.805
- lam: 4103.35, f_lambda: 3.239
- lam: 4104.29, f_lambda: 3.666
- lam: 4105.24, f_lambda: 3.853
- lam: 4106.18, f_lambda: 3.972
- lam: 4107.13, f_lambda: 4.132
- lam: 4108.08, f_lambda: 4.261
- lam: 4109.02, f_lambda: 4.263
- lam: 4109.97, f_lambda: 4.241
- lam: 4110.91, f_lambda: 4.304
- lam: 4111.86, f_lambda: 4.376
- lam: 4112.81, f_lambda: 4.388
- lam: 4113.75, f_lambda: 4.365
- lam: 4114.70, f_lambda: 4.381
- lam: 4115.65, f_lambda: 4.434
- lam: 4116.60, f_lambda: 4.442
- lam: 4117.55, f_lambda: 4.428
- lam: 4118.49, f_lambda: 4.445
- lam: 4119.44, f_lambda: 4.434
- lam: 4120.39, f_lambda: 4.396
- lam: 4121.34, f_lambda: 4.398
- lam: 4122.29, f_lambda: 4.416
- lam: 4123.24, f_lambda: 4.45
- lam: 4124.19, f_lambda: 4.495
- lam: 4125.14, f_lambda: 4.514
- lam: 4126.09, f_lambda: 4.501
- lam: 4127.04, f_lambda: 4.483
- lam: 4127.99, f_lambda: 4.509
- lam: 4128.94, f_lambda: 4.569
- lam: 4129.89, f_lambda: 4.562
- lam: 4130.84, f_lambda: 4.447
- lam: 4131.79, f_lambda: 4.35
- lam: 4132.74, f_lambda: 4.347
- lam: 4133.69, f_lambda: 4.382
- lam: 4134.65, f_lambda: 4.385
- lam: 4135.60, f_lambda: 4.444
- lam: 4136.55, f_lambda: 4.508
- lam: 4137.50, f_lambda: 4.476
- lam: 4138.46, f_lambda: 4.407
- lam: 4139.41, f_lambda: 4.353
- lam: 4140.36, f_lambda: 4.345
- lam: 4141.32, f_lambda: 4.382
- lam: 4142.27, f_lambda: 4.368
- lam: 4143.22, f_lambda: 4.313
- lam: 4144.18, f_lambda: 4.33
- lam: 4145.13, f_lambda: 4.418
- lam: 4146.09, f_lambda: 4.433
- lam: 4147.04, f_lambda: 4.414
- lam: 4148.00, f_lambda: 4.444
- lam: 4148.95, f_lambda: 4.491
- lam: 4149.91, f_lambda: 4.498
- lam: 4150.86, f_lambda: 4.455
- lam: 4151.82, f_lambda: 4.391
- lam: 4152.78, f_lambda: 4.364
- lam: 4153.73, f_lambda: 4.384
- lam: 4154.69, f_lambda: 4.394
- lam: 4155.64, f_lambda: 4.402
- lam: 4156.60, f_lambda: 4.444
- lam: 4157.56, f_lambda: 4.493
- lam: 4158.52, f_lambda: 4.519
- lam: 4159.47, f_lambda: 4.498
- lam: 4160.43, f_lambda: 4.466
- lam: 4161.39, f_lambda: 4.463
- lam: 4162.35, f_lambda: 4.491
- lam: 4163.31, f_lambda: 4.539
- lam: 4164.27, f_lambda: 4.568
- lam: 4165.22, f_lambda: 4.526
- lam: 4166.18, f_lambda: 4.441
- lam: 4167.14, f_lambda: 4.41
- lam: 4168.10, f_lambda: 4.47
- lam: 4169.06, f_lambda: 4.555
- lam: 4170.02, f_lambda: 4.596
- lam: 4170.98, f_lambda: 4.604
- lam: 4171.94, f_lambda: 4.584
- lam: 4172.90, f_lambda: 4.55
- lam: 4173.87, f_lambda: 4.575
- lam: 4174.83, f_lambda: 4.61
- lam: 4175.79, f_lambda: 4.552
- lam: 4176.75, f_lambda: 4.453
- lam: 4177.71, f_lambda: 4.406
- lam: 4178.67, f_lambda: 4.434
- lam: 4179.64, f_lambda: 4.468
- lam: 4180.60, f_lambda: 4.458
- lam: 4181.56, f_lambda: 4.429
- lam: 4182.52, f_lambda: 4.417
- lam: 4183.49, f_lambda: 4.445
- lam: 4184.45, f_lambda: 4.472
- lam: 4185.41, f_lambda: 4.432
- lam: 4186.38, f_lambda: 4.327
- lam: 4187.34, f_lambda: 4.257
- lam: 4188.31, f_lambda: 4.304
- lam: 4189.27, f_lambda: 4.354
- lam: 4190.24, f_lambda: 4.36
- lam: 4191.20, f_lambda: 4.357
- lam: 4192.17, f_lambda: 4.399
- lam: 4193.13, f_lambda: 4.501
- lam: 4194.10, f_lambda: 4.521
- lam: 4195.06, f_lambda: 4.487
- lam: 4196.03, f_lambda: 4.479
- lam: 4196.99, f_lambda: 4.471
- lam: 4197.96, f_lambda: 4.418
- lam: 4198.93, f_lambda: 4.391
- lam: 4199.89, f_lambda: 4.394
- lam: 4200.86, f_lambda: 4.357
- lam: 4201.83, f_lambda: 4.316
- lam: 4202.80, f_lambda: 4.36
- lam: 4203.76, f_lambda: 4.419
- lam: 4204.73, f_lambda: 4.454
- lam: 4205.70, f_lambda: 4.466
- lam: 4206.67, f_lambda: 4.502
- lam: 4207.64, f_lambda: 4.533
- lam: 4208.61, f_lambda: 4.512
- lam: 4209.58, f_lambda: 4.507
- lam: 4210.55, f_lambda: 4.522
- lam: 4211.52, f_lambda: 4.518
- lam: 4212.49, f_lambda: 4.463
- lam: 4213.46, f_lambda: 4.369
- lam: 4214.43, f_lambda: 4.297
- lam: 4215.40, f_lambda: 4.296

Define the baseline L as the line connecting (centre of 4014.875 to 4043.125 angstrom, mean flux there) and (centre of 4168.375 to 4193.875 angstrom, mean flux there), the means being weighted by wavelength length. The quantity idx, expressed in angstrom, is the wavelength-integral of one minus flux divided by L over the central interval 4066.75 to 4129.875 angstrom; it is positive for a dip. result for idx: 3.3 angstrom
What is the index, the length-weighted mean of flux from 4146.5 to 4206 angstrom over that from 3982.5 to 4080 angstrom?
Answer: 1.0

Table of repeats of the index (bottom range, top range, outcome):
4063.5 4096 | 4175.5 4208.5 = 1.01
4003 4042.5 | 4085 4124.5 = 0.92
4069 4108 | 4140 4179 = 1.07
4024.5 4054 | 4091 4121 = 0.90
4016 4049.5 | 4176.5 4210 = 0.98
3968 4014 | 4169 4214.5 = 1.06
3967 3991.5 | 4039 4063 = 1.17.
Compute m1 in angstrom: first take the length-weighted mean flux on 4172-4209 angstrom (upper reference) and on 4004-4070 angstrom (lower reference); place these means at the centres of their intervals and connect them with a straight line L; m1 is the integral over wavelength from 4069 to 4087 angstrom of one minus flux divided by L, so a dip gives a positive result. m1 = 0.2 angstrom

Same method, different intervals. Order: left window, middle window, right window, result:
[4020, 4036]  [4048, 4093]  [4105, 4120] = -0.38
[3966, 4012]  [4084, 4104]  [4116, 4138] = 1.68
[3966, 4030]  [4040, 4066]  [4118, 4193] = -1.04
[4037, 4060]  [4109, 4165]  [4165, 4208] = 0.54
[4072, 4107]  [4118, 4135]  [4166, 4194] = -0.72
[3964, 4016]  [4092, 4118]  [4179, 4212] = 1.75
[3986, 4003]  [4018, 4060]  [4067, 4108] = -1.71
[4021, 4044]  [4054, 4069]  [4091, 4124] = -0.35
